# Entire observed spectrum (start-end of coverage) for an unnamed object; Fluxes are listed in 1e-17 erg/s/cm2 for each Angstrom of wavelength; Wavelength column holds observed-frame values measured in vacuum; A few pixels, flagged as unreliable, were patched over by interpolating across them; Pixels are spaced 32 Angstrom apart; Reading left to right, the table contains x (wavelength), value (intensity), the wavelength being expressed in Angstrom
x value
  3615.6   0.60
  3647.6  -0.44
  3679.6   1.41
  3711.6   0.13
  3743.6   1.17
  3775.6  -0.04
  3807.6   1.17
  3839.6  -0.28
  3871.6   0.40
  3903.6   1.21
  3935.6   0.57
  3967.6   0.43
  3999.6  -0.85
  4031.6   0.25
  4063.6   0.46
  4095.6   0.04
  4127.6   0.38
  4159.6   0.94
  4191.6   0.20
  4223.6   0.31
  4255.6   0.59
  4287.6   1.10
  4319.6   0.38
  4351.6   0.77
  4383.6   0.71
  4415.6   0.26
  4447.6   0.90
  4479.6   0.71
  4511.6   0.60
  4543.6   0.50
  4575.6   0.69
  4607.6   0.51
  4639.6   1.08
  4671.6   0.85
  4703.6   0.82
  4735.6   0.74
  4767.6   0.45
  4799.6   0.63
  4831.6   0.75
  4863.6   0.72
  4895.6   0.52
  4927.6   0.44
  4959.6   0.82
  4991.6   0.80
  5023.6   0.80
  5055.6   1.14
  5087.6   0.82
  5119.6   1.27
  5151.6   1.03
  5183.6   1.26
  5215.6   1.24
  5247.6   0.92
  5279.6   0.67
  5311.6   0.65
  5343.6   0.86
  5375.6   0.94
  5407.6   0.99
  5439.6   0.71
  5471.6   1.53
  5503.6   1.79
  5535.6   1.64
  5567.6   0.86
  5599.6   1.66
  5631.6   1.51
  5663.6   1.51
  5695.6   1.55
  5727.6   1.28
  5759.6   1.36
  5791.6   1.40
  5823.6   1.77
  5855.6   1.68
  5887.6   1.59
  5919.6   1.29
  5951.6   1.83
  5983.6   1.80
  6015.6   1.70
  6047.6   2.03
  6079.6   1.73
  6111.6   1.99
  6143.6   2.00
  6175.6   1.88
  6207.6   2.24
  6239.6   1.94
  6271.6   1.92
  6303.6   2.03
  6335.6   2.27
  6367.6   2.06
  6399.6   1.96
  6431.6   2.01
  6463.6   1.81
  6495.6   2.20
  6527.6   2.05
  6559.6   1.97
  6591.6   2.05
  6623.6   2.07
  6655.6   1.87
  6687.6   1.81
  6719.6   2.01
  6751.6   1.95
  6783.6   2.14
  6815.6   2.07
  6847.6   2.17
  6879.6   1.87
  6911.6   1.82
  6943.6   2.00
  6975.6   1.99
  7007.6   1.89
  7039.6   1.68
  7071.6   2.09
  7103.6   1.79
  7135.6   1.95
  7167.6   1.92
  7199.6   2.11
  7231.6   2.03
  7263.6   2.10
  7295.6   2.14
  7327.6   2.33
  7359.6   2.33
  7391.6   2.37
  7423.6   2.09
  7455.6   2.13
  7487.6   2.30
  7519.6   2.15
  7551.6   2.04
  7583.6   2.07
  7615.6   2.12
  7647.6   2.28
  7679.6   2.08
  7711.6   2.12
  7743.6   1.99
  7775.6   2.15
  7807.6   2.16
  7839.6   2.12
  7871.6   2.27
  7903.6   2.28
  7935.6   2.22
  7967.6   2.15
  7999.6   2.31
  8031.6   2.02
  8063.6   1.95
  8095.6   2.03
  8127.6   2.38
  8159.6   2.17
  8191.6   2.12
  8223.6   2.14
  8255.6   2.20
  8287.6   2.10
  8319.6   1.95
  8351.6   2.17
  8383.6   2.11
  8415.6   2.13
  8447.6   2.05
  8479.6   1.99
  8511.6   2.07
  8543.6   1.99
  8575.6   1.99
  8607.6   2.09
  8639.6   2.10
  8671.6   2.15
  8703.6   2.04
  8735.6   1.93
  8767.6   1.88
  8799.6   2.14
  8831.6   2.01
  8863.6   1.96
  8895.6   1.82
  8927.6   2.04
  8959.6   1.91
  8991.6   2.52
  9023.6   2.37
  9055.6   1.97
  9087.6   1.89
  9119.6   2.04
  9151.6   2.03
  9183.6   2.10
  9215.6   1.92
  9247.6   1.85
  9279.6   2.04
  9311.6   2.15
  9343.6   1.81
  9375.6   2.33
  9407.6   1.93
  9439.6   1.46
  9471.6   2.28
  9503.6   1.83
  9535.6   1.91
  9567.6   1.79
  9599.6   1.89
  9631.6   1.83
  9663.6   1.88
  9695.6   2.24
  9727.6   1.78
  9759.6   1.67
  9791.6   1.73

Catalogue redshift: 0.369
